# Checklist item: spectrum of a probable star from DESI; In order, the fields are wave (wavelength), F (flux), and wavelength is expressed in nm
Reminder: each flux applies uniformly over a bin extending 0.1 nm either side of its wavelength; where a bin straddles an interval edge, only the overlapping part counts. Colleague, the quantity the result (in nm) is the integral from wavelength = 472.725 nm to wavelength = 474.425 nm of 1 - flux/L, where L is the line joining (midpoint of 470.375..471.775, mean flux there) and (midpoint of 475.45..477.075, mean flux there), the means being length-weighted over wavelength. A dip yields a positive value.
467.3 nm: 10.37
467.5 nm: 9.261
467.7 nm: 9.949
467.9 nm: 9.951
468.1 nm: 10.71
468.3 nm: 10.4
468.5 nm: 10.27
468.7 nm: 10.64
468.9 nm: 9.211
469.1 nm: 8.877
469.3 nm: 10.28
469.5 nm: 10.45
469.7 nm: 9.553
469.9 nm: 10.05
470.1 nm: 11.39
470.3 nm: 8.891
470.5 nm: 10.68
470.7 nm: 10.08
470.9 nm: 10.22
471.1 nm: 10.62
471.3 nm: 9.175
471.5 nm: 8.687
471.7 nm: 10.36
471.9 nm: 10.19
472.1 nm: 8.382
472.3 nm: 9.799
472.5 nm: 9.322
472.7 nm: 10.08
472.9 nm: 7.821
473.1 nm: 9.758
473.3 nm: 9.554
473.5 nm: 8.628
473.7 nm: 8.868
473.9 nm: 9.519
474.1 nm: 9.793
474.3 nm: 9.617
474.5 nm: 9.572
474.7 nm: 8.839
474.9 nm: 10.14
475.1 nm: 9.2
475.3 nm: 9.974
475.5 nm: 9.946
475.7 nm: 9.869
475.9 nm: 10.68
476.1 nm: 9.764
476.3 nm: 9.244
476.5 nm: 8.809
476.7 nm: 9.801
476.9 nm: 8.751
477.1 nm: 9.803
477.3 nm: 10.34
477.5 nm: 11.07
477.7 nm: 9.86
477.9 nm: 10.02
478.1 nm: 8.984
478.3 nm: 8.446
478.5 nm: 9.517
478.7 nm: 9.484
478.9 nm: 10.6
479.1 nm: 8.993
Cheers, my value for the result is 0.09 nm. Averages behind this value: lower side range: 9.95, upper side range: 9.61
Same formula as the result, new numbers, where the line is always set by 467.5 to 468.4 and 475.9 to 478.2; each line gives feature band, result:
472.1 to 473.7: 0.12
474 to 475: 0.03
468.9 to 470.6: 0.01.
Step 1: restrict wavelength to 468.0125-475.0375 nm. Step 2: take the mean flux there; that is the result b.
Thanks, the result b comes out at 9.72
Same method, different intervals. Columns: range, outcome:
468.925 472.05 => 9.92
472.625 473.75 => 9.11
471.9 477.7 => 9.55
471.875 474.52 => 9.32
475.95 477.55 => 9.69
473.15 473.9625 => 9.16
